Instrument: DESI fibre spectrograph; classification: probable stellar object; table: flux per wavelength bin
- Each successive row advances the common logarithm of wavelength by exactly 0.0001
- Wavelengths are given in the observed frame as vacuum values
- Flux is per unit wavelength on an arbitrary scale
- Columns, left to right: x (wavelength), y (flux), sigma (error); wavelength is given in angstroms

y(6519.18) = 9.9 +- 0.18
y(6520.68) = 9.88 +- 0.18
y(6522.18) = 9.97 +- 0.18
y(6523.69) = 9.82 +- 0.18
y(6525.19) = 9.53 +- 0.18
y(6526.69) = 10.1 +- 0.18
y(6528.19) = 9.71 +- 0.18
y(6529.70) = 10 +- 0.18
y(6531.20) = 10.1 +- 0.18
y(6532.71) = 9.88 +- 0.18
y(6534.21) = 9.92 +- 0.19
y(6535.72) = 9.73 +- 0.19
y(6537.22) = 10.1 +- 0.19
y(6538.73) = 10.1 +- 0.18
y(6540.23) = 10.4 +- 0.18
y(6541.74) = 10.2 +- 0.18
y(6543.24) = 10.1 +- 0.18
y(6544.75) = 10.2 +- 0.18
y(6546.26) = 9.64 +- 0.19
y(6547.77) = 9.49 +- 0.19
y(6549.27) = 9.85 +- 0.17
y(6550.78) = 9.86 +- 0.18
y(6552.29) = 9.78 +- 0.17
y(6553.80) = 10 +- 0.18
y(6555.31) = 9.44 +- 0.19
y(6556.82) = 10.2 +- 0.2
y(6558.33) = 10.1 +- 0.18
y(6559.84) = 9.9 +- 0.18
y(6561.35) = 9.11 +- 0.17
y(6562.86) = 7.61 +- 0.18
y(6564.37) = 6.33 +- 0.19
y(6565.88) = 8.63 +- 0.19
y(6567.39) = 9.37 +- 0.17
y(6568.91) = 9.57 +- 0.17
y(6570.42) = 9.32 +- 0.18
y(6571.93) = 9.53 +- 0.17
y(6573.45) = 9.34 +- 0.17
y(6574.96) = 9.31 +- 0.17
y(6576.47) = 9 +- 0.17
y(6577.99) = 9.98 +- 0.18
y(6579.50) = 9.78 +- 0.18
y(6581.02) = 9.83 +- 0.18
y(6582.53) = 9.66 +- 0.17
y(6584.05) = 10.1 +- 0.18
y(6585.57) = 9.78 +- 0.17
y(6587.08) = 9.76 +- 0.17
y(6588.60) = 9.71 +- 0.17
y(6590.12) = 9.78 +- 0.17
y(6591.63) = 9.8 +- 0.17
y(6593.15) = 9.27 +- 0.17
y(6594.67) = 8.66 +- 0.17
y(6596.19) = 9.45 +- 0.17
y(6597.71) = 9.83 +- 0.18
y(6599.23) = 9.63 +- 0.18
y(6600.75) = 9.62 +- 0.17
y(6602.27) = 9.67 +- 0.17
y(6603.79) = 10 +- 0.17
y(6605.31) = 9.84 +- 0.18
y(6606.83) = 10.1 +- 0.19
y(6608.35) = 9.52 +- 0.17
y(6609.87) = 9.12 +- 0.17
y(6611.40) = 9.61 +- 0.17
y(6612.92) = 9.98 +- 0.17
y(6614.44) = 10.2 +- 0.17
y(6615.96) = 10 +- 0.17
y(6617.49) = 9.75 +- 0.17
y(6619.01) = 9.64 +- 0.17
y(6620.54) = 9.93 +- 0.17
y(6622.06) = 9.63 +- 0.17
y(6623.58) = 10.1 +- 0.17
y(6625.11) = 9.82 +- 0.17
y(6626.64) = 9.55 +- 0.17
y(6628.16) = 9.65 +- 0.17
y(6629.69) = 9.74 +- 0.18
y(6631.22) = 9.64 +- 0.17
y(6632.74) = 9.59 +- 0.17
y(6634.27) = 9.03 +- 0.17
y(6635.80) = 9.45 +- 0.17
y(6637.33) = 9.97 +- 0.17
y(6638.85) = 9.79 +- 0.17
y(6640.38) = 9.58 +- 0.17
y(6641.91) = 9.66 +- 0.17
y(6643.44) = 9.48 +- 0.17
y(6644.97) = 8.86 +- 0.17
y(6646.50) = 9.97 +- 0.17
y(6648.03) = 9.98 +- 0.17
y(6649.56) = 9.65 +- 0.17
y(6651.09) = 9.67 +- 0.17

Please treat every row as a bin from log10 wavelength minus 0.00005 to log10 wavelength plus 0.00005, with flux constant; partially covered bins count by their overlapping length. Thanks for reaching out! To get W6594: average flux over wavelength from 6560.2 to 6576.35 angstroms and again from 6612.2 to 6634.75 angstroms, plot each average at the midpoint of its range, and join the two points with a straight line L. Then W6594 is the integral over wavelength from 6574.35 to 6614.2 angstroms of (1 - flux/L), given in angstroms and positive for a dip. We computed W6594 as -1.63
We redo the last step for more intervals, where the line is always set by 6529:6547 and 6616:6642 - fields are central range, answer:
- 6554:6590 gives 1.9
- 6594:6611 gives 0.3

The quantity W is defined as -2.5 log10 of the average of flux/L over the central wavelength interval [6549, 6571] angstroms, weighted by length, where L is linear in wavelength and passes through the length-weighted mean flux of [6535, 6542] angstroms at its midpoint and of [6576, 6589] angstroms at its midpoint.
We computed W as 0.08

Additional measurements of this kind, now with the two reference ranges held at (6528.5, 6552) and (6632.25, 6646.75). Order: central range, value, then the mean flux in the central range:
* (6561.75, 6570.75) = 0.165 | 8.46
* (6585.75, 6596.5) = 0.025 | 9.51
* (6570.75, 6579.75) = 0.038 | 9.47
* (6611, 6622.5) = -0.027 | 9.86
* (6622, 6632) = -0.019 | 9.74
